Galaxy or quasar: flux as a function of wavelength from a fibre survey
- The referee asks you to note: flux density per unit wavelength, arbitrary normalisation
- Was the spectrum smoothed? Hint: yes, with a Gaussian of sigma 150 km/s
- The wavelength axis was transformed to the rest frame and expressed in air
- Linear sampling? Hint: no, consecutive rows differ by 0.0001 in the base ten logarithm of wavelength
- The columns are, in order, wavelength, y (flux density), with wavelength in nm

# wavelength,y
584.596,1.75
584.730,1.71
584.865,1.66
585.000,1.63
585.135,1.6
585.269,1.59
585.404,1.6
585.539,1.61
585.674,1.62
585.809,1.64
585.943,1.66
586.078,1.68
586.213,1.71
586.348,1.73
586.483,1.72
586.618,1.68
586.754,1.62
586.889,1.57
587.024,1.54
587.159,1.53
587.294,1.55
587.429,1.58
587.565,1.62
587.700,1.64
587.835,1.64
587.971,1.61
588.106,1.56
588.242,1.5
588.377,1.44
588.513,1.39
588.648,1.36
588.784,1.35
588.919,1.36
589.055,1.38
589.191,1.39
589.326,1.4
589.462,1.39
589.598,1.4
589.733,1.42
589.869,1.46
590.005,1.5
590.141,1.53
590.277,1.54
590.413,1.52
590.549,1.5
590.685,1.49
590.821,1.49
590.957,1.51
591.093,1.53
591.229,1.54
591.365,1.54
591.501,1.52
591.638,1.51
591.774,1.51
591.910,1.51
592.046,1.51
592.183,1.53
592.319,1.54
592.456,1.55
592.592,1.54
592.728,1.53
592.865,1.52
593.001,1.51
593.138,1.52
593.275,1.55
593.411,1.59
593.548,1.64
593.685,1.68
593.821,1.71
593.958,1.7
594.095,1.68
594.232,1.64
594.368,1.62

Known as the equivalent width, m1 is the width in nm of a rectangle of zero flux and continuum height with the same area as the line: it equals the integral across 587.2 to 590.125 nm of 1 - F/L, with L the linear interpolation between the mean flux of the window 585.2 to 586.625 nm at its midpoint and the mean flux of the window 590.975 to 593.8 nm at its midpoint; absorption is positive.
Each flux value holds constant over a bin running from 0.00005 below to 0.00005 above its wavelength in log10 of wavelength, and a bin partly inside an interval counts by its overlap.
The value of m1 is 0.25 nm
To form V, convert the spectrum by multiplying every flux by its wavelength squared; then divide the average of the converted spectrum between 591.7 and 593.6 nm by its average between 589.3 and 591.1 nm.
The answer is 1.05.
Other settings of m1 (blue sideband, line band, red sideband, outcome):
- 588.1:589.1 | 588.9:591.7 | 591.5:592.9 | -0.020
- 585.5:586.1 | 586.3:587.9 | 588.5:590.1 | -0.066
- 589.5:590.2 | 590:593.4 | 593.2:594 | 0.054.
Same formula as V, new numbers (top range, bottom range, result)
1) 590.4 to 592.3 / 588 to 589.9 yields 1.08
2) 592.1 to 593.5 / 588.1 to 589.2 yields 1.11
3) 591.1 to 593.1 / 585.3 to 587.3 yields 0.95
